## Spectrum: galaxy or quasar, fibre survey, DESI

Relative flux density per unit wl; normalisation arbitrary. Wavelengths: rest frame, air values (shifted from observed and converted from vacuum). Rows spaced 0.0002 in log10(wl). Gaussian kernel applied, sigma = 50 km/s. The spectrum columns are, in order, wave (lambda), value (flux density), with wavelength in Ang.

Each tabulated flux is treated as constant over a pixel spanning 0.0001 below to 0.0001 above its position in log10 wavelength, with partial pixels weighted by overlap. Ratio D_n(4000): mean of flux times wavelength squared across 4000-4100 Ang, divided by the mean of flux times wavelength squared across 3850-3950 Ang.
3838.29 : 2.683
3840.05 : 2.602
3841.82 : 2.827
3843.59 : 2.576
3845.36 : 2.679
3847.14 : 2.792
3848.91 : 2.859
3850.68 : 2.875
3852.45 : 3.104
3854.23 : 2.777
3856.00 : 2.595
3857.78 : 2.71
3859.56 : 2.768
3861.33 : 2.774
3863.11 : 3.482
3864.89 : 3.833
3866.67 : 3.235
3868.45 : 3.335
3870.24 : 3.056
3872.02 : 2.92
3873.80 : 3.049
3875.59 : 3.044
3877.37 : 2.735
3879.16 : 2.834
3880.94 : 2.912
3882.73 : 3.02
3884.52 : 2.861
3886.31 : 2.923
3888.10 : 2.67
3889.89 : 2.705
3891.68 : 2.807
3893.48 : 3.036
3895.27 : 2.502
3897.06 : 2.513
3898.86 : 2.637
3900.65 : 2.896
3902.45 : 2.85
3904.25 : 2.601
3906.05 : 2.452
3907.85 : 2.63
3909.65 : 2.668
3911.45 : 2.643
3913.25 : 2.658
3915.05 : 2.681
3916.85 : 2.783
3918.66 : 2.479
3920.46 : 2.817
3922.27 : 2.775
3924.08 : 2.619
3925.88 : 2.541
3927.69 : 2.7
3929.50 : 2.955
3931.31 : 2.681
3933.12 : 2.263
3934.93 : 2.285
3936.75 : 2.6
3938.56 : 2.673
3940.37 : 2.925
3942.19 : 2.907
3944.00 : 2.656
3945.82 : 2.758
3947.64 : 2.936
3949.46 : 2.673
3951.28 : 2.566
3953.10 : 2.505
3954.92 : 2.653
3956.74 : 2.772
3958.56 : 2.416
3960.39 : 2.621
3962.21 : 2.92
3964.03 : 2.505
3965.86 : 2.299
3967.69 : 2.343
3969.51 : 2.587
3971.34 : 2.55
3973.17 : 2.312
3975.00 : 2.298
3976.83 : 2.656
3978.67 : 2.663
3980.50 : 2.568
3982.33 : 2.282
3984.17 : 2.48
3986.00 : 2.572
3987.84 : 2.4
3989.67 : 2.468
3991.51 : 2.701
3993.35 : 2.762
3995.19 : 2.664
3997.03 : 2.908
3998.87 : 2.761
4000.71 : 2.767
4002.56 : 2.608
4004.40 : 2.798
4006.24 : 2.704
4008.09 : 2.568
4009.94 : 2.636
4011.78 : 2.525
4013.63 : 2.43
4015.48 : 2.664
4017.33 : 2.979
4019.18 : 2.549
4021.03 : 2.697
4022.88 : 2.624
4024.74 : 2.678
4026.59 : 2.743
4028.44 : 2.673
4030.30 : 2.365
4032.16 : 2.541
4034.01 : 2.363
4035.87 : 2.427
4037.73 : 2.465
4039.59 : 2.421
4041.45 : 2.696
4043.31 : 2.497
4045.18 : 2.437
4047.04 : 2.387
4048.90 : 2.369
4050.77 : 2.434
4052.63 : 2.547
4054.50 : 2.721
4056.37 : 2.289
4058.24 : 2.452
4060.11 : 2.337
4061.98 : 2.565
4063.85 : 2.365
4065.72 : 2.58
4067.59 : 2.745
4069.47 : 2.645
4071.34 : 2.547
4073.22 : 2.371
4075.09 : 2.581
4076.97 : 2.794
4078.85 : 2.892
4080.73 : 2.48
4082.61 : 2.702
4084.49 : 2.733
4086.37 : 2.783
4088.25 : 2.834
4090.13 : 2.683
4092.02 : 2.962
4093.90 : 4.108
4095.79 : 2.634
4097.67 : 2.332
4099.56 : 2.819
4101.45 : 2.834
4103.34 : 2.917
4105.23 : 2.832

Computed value 1.01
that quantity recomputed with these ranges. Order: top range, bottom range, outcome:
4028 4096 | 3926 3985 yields 1.06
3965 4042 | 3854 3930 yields 0.97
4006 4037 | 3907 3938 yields 1.04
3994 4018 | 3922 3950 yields 1.04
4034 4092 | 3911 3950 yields 1.02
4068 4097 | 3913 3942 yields 1.13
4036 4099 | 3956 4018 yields 1.05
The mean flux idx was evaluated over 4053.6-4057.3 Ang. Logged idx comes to 2.5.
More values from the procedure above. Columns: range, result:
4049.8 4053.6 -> 2.49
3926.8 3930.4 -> 2.83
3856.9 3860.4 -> 2.74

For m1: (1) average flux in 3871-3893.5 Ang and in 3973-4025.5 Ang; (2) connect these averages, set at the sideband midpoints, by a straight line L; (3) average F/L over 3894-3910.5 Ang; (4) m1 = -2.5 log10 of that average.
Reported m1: 0.074 mag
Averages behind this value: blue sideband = 2.88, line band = 2.65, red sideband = 2.62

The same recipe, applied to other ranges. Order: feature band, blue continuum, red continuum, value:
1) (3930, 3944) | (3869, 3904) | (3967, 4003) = 0.03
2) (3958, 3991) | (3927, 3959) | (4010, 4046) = 0.06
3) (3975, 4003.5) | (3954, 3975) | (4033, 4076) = -0.04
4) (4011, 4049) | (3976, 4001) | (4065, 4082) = 0.03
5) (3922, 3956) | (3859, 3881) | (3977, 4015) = 0.06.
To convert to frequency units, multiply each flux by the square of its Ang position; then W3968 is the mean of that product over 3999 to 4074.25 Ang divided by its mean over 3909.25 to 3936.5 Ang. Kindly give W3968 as 1.03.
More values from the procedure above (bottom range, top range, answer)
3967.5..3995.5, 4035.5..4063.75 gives 1.01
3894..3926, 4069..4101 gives 1.13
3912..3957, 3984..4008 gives 1.03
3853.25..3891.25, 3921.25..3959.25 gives 0.93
